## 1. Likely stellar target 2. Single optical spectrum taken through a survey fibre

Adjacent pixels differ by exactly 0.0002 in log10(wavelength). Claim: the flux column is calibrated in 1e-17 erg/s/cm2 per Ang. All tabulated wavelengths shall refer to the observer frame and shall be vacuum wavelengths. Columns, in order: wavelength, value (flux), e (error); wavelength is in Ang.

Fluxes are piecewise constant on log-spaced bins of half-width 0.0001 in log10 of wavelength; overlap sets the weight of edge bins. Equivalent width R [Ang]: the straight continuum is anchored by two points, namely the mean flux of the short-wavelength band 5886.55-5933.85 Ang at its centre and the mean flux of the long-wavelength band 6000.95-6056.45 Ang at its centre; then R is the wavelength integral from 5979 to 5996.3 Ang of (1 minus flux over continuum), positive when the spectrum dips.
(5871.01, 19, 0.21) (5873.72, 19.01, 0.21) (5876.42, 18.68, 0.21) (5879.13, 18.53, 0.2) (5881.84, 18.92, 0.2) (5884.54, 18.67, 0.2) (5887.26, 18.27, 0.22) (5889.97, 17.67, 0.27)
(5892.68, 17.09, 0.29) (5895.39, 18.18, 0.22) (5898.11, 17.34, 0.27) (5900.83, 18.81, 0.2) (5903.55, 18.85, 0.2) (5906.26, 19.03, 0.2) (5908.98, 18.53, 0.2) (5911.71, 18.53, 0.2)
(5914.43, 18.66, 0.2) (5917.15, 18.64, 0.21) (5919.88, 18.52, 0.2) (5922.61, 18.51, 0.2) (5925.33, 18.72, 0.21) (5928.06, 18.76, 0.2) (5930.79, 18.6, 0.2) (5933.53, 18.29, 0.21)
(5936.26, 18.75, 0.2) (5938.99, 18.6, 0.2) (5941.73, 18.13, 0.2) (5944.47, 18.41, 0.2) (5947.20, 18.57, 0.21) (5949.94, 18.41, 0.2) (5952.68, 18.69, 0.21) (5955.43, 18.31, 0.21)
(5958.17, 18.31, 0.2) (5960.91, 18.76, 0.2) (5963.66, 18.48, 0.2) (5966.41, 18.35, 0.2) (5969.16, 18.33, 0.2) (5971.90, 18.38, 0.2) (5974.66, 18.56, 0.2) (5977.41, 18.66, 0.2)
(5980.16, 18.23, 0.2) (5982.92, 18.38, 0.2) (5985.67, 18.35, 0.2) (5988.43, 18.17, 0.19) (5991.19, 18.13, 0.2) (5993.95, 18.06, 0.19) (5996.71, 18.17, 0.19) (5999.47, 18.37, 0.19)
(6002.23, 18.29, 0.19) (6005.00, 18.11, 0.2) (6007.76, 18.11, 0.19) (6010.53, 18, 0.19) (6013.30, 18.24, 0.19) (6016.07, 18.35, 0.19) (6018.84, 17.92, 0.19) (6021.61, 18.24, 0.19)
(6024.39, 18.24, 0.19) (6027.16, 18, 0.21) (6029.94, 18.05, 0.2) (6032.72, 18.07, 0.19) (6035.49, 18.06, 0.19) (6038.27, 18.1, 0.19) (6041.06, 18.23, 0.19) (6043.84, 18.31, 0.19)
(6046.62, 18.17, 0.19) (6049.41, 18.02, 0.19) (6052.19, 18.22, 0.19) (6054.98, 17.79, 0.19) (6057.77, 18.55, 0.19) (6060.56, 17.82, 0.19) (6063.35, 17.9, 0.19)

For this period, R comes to 0.0 Ang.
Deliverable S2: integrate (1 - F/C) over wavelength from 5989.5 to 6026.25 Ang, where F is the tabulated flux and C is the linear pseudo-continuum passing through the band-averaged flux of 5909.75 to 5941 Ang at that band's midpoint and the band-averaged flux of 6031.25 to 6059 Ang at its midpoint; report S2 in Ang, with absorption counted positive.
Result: 0.2 Ang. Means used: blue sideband 18.6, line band 18.2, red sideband 18.2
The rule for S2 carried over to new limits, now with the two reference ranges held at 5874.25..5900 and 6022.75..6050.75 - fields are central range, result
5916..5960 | -0.84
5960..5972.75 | -0.21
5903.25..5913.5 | -0.30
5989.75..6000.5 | -0.02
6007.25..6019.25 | -0.01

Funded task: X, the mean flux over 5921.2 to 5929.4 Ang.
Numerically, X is 18.7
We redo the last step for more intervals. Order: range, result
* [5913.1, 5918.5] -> 18.7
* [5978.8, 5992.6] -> 18.2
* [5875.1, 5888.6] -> 18.6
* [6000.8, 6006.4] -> 18.2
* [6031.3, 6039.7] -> 18.1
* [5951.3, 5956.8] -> 18.5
